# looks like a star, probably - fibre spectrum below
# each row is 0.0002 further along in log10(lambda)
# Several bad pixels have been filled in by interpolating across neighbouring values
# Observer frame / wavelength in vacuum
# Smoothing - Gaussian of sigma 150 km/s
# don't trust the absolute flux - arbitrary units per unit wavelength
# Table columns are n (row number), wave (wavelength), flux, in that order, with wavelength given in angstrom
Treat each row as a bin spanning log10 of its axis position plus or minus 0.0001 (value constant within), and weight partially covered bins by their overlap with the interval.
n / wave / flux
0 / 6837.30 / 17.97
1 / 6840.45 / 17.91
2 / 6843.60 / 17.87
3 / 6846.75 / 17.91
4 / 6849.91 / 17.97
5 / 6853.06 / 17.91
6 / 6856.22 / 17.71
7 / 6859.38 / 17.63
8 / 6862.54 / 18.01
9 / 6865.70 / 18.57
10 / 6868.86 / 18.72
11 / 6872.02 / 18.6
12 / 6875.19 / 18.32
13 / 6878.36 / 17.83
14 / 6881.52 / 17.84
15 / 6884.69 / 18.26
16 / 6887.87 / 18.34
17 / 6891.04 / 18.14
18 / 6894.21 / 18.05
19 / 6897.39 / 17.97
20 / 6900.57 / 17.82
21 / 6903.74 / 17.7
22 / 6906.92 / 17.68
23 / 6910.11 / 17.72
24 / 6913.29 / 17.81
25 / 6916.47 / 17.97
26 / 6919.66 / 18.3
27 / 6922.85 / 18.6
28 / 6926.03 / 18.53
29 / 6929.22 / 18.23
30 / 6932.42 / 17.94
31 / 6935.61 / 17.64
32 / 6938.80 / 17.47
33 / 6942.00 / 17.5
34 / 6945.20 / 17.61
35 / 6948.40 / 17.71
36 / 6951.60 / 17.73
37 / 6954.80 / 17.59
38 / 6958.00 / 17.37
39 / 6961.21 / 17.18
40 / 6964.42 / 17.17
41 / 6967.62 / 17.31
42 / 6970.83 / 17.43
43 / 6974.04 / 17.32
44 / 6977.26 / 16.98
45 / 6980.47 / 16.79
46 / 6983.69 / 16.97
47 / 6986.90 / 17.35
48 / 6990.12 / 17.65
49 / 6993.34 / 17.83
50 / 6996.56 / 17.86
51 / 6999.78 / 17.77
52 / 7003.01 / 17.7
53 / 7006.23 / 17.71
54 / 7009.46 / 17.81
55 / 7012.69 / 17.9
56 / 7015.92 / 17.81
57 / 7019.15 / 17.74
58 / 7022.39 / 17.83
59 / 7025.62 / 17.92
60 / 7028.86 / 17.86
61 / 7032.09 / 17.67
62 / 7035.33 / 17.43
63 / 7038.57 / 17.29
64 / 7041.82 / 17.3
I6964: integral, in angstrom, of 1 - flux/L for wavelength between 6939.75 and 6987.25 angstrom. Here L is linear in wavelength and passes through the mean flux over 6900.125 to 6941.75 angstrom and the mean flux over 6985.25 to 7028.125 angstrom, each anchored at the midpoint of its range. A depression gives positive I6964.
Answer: 1.4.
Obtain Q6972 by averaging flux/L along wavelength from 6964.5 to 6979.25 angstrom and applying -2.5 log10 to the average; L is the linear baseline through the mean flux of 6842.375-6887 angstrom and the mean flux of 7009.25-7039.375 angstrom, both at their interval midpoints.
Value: 0.04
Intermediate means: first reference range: 18.1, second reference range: 17.7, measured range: 17.2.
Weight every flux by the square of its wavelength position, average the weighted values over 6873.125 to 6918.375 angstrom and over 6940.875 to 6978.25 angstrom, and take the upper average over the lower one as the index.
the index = 0.99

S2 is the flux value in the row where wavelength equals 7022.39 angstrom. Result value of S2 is 17.83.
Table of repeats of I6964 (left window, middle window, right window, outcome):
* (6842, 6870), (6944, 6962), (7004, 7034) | 0.3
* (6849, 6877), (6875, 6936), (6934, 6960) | -0.6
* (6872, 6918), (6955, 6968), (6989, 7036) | 0.4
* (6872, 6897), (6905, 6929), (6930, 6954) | -0.3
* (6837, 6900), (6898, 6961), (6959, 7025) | -0.1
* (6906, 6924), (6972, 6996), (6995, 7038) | 0.7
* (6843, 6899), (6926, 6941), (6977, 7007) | -0.1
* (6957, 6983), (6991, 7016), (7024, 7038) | -0.5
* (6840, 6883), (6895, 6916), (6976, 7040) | 0.1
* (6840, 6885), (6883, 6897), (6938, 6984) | -0.2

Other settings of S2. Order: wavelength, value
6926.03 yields 18.53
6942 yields 17.5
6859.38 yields 17.63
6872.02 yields 18.6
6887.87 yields 18.34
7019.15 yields 17.74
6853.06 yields 17.91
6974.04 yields 17.32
